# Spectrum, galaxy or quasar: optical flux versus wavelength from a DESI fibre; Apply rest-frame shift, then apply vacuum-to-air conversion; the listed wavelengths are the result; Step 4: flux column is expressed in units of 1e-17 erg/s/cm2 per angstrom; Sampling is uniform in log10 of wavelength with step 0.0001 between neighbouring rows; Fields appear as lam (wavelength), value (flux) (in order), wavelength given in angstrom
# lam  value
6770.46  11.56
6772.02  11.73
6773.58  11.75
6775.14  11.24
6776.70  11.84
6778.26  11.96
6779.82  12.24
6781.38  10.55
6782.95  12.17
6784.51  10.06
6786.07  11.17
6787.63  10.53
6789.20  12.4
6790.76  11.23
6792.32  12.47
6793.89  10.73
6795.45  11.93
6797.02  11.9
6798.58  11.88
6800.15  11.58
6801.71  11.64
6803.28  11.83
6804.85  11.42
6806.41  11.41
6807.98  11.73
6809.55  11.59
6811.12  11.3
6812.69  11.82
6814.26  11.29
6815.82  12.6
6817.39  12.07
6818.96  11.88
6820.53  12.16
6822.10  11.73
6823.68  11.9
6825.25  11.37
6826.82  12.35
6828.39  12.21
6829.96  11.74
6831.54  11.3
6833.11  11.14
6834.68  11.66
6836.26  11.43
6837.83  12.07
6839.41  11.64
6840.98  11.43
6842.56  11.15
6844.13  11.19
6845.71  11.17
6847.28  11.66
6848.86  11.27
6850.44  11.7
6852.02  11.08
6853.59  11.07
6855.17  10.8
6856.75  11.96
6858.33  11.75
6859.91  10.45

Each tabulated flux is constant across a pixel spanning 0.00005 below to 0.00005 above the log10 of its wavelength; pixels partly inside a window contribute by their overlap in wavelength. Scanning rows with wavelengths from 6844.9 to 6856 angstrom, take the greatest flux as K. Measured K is 11.7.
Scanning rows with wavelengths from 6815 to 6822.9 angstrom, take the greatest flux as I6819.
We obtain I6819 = 12.6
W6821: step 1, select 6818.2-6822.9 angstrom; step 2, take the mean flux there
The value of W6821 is 11.9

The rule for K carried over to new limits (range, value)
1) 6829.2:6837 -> 11.74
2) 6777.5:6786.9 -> 12.24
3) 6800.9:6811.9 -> 11.83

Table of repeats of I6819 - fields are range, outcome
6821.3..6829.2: 12.35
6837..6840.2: 12.07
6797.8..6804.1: 11.88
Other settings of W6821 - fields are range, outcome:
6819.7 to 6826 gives 11.8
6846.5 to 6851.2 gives 11.5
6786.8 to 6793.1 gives 11.7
